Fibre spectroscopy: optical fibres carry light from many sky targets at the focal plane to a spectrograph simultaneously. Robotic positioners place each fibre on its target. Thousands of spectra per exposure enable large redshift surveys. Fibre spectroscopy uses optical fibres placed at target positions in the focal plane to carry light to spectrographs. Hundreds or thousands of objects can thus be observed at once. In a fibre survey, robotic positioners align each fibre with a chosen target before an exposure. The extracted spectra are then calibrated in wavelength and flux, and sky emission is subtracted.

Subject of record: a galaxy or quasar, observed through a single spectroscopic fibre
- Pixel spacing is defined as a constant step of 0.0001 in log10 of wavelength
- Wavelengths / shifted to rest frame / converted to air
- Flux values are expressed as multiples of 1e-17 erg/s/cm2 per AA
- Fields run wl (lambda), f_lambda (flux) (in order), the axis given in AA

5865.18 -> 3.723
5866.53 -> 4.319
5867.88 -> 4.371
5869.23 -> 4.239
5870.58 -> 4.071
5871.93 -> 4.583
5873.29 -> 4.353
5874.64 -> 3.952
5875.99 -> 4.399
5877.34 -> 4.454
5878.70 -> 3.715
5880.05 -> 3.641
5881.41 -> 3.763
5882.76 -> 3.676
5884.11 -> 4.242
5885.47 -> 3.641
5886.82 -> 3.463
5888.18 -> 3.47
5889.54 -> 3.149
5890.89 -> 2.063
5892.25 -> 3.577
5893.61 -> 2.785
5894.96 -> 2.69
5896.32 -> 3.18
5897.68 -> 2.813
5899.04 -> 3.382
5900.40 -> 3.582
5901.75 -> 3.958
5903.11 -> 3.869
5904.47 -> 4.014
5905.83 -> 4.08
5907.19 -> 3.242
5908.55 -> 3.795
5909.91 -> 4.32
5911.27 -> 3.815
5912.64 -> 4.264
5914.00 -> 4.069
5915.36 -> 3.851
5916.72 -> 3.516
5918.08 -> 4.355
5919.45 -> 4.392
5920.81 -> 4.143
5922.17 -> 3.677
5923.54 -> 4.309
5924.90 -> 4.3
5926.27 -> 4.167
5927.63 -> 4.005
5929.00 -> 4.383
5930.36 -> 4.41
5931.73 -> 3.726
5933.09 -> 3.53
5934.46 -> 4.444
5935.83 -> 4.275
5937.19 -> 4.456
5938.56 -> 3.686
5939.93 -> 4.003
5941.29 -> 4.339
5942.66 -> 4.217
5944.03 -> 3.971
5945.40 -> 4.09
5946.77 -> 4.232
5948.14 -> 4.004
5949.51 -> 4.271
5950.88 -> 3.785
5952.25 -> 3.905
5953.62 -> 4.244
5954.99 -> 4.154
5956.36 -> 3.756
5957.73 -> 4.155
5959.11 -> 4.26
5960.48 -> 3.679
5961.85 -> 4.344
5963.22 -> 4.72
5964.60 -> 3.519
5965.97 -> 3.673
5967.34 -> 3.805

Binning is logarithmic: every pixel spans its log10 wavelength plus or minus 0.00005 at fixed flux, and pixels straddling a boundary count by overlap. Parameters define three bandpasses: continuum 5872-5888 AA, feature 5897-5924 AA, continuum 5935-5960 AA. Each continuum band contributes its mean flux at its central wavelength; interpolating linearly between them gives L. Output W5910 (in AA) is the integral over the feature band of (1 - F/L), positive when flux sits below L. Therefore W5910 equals 1.0 AA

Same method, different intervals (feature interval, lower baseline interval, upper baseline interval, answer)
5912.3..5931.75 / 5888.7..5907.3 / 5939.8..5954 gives -2.18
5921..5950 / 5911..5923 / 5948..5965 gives -0.54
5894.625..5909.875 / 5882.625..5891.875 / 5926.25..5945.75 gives 0.19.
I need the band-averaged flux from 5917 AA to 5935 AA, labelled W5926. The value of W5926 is 4.12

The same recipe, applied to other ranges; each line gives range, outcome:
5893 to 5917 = 3.63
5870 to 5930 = 3.8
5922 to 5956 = 4.11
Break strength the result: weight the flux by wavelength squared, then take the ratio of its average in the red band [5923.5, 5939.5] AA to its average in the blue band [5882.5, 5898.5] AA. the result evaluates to 1.30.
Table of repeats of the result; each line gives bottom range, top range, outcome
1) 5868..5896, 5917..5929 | 1.14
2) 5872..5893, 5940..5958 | 1.12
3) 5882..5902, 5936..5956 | 1.26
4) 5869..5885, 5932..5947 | 1.03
